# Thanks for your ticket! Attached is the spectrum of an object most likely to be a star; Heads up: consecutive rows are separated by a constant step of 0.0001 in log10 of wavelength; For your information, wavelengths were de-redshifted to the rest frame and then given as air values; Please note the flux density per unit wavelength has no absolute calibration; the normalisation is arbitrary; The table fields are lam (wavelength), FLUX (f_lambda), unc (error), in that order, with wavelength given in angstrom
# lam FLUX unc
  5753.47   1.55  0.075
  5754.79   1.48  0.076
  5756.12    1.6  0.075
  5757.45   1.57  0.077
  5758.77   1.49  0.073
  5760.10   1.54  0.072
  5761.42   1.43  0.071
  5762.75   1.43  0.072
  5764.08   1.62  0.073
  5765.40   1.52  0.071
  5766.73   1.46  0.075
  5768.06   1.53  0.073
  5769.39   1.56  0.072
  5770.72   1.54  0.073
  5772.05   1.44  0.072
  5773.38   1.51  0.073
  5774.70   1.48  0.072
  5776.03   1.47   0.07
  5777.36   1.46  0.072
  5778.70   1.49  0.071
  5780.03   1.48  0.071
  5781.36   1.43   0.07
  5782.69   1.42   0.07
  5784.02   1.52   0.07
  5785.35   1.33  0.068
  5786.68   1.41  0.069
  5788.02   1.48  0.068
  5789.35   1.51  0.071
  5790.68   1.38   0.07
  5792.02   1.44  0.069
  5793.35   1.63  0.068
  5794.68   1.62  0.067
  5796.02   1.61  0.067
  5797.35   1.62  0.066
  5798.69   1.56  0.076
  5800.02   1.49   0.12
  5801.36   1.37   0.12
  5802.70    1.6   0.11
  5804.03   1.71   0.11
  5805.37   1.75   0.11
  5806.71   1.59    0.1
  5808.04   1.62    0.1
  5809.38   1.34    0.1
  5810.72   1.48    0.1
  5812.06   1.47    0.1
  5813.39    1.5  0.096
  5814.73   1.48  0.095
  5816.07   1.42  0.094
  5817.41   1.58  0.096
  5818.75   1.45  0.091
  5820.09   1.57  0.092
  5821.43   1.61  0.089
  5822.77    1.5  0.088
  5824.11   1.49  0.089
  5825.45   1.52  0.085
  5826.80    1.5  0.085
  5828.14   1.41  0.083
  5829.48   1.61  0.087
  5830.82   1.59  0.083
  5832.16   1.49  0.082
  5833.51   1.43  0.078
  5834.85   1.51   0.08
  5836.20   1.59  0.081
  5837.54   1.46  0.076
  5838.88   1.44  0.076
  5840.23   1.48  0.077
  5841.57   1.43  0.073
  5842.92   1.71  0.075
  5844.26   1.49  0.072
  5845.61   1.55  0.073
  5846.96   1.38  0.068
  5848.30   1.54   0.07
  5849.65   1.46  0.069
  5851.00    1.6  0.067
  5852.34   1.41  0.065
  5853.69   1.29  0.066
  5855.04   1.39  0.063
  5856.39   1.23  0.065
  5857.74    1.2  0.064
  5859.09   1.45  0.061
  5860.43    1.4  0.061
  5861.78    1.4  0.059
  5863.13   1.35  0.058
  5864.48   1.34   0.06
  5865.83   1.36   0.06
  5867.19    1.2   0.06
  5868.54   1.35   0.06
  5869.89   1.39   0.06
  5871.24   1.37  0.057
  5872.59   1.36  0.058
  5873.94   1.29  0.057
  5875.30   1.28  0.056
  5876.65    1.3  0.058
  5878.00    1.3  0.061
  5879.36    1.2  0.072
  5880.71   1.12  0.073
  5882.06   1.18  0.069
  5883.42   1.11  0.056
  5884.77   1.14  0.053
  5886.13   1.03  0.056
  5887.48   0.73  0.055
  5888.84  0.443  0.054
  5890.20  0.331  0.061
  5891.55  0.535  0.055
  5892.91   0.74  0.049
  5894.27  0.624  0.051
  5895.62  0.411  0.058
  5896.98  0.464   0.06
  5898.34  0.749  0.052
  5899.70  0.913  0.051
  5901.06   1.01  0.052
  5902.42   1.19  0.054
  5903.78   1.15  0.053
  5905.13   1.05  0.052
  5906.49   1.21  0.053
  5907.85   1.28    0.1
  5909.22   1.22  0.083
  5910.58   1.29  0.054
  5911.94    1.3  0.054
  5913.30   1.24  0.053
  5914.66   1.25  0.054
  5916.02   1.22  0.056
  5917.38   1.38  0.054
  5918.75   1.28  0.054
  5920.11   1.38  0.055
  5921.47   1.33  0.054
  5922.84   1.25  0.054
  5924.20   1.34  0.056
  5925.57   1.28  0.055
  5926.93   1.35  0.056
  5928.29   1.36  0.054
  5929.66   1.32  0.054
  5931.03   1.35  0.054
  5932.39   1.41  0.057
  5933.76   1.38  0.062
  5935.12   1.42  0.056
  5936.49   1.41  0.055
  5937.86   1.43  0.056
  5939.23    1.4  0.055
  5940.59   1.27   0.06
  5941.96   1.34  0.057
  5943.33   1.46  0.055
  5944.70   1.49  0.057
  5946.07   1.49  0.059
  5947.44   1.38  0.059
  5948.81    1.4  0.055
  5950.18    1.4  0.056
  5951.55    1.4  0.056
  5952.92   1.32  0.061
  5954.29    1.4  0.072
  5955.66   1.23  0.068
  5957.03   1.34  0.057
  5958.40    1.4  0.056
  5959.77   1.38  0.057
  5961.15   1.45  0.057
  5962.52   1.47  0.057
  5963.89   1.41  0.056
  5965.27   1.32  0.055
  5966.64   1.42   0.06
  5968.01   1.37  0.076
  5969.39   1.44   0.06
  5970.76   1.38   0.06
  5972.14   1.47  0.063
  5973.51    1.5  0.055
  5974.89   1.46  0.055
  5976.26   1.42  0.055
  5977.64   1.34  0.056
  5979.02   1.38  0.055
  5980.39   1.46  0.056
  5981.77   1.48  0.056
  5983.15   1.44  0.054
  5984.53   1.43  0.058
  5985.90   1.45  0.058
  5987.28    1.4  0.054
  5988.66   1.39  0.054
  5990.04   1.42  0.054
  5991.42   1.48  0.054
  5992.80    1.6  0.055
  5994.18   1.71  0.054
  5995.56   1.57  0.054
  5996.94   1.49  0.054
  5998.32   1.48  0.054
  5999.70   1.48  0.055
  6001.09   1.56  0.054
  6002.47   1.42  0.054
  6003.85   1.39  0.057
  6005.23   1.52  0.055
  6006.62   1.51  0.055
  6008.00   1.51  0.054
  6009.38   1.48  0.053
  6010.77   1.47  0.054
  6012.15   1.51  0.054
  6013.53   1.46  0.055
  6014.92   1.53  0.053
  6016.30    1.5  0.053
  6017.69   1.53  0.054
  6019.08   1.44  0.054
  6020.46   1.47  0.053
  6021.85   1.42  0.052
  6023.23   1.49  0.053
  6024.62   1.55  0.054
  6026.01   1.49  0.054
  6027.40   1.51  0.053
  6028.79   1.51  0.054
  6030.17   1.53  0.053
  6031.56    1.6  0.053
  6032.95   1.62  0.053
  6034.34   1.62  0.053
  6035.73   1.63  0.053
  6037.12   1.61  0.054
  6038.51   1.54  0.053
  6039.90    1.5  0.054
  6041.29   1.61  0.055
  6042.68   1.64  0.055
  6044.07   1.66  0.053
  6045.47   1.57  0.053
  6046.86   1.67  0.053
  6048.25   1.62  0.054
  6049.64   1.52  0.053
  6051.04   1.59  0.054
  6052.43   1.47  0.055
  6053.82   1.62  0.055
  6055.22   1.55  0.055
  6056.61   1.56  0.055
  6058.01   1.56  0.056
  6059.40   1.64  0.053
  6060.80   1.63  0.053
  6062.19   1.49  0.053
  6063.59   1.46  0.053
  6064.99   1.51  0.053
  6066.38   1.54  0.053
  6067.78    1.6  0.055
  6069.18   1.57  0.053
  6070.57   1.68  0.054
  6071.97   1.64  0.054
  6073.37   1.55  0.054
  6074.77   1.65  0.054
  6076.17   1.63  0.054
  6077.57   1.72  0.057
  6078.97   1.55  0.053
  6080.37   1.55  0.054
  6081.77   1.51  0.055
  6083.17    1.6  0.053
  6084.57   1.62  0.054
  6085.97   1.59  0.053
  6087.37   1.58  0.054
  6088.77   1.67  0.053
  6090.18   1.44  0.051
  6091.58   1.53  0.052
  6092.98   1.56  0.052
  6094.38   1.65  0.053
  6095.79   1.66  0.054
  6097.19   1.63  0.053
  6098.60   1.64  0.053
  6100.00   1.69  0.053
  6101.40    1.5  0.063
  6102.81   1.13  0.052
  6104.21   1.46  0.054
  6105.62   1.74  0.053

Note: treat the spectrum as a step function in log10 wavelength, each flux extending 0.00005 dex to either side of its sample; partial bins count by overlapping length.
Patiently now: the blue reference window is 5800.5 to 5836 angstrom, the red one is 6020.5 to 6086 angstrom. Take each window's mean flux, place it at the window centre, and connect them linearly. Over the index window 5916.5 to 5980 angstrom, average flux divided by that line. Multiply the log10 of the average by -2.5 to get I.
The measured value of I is 0.125 mag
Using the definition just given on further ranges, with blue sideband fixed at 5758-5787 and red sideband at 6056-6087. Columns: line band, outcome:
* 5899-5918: 0.270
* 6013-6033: 0.043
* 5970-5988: 0.088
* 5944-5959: 0.116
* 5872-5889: 0.318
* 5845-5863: 0.077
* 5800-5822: -0.027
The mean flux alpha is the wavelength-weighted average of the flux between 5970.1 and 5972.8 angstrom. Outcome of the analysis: 1.42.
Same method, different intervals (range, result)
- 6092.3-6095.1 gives 1.6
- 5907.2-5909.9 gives 1.25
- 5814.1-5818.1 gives 1.49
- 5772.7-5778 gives 1.48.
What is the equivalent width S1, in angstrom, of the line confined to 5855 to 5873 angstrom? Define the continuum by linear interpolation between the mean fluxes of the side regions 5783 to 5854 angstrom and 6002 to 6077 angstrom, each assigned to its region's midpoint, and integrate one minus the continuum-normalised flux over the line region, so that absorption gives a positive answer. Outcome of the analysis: 2.1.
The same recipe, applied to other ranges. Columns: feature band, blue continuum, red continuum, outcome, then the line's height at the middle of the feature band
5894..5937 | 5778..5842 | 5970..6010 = 8.7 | 1.49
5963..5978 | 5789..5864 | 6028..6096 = 1.3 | 1.55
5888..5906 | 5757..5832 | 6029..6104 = 9.3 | 1.54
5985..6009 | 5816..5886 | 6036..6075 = 0.6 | 1.53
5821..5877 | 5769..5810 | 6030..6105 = 3.4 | 1.53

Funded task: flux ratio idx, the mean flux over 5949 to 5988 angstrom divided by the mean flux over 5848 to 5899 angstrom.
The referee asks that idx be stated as 1.2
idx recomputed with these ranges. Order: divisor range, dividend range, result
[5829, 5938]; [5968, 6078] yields 1.22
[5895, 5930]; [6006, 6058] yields 1.33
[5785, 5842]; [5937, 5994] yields 0.93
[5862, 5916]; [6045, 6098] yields 1.47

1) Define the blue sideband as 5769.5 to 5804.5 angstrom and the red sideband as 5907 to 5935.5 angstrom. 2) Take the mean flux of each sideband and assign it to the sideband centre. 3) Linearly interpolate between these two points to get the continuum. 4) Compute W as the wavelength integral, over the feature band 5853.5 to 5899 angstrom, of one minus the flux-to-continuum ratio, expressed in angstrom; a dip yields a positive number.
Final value 9.67 angstrom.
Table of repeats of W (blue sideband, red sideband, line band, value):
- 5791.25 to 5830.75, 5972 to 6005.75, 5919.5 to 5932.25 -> 1.38 angstrom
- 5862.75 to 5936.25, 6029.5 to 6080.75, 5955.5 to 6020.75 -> -2.74 angstrom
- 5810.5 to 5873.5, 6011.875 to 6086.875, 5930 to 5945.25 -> 1.11 angstrom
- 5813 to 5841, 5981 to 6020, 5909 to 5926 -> 2.33 angstrom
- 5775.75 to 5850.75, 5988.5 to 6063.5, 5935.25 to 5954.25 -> 1.57 angstrom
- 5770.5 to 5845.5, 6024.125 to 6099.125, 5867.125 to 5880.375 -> 1.94 angstrom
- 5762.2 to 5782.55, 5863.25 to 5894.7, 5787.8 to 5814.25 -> -3.01 angstrom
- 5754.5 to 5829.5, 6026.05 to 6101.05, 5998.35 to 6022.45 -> 1.35 angstrom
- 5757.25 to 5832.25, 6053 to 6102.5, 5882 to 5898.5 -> 8.84 angstrom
